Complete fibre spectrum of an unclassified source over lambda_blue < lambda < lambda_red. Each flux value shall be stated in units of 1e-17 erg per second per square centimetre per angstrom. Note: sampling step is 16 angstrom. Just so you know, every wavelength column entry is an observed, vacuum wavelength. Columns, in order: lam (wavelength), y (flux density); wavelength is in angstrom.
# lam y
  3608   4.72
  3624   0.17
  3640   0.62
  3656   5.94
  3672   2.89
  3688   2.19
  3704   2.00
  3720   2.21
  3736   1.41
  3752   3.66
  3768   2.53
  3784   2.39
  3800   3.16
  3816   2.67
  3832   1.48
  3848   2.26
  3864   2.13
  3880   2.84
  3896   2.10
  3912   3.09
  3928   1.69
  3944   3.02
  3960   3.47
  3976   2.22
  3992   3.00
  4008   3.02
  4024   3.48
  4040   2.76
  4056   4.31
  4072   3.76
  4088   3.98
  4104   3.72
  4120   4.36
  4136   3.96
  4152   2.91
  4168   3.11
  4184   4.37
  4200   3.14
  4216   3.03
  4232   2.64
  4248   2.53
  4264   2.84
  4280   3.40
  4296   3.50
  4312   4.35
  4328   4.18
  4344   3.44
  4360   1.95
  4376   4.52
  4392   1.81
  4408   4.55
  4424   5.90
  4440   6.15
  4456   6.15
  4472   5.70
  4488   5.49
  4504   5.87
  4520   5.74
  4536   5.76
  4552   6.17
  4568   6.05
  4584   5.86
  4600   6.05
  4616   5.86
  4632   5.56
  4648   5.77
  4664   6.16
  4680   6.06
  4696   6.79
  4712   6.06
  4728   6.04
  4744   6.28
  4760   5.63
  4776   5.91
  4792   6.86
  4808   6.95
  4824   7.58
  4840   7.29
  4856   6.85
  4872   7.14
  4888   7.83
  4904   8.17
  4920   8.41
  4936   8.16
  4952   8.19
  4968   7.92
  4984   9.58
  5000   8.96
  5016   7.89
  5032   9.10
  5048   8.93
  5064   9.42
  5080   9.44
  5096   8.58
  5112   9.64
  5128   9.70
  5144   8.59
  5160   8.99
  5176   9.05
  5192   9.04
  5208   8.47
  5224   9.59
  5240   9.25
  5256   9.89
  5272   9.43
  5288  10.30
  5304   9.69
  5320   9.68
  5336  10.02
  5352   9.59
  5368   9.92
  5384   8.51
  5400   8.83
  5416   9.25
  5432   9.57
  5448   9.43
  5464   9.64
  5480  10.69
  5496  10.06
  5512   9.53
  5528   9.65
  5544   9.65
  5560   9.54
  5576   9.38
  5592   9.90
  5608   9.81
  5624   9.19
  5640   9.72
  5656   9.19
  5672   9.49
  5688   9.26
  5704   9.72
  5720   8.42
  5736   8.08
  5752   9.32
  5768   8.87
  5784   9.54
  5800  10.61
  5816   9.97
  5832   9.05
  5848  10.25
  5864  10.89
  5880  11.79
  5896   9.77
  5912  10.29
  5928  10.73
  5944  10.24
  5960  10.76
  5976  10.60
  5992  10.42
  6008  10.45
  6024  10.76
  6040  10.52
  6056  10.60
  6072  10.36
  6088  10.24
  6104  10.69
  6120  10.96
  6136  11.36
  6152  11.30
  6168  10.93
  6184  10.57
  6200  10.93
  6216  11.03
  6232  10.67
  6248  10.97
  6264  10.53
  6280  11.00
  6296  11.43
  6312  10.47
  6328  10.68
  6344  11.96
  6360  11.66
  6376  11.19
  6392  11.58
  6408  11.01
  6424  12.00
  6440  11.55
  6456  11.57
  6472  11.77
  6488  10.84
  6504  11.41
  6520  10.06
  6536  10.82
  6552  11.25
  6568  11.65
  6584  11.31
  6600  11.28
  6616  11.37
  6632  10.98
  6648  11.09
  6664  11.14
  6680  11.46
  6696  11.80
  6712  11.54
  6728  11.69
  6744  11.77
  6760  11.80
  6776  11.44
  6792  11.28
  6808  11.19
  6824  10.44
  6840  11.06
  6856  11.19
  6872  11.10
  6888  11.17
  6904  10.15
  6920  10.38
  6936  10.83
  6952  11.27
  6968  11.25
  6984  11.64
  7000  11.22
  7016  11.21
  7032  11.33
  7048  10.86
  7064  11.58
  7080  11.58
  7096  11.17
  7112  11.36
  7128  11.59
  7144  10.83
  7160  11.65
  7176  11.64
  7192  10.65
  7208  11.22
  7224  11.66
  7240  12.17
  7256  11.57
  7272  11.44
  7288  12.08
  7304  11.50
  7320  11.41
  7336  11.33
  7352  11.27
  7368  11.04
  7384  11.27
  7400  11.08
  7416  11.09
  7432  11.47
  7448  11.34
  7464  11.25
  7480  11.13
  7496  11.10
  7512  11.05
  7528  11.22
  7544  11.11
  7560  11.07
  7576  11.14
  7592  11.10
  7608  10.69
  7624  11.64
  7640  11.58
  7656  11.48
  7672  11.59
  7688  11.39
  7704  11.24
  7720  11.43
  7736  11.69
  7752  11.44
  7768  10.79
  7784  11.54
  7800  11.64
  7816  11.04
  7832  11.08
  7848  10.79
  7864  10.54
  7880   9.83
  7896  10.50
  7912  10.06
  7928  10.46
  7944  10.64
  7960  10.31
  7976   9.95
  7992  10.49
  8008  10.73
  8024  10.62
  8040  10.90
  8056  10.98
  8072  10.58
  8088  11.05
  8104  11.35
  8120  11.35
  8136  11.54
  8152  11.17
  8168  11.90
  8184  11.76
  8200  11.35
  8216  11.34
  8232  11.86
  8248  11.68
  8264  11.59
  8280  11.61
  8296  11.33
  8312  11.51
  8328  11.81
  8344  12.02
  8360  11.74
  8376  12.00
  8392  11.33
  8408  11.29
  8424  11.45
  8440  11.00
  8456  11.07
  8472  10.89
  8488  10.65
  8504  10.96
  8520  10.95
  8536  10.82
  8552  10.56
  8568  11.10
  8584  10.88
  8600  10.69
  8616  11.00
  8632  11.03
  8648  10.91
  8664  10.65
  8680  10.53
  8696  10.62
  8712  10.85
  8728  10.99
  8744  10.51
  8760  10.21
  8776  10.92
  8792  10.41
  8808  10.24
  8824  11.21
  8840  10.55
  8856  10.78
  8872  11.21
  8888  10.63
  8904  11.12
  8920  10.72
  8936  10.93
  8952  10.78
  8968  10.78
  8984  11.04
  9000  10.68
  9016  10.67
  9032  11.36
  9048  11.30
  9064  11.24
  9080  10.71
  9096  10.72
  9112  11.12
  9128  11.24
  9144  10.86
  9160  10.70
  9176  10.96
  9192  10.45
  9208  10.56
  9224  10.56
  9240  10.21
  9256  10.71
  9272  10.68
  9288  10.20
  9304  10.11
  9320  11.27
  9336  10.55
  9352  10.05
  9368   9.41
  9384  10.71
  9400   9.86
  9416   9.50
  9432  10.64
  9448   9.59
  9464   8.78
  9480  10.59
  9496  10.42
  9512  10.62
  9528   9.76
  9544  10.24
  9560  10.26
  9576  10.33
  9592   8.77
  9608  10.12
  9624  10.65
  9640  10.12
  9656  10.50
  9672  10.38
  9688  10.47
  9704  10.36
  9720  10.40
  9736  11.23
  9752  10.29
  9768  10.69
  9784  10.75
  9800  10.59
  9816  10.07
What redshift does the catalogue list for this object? 0.11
